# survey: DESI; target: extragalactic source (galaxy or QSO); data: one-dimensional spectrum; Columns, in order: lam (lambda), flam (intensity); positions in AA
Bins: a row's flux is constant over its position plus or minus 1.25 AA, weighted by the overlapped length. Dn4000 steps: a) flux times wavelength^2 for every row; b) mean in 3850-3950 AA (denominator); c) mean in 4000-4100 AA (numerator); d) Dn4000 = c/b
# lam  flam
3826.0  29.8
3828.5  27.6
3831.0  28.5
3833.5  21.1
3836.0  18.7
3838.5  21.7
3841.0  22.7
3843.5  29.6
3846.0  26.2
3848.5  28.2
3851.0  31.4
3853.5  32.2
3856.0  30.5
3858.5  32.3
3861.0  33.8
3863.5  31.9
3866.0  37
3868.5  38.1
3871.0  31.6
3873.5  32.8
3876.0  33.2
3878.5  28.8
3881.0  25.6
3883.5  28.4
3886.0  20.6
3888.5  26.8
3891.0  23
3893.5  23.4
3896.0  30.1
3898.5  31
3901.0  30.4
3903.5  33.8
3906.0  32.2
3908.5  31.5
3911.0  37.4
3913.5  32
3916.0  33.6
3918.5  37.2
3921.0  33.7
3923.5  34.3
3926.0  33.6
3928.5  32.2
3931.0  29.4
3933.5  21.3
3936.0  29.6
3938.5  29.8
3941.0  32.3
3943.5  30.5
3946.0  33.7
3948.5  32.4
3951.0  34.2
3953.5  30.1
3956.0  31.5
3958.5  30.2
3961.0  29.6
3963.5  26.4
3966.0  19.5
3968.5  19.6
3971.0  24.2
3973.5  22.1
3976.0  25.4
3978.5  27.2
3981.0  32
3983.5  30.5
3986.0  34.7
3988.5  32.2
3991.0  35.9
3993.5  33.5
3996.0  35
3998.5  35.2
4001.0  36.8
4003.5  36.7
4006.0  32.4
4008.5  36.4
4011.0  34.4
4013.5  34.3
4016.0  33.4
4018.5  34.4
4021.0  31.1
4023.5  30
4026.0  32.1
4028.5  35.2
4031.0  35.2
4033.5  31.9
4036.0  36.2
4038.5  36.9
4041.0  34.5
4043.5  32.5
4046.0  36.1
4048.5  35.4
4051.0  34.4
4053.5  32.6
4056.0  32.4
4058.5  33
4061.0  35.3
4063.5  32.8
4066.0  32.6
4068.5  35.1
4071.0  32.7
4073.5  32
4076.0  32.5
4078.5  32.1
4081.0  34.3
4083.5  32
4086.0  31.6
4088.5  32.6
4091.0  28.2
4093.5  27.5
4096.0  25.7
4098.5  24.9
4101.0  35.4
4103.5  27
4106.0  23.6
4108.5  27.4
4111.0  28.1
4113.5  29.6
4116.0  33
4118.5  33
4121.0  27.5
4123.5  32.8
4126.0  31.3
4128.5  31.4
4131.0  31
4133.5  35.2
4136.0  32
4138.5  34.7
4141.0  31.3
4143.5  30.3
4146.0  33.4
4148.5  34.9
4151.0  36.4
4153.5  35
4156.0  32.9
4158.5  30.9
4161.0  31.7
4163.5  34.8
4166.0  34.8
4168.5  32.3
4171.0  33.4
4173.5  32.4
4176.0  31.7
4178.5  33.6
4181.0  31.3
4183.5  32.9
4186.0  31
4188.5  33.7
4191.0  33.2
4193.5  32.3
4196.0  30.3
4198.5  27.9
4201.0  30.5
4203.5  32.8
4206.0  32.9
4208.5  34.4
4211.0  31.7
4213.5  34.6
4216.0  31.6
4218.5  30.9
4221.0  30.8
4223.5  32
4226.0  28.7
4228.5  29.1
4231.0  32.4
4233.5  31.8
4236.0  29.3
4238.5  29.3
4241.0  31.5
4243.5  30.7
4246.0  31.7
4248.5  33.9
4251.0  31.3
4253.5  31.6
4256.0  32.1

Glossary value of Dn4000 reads 1.1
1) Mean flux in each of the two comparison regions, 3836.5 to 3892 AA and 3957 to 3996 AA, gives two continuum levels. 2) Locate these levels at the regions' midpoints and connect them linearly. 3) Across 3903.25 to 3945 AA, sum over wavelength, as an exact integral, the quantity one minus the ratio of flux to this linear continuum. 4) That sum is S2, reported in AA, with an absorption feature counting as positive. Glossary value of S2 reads -4.6 AA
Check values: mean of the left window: 29.3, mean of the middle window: 32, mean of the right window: 28.4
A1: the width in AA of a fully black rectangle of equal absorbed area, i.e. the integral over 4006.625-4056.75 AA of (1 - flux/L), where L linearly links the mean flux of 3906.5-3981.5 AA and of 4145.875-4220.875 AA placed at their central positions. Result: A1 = -5.0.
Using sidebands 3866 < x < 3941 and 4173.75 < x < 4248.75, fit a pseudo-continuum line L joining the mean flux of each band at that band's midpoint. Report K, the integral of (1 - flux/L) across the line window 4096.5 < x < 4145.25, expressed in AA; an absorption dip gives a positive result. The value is 1.4 AA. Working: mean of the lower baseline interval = 30.7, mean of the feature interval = 30.5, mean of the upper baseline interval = 31.6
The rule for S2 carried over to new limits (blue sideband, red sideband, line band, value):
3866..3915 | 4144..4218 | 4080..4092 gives 0.0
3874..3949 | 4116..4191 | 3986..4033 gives -4.2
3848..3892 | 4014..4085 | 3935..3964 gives 0.7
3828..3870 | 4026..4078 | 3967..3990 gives 3.3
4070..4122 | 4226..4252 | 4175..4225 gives -2.1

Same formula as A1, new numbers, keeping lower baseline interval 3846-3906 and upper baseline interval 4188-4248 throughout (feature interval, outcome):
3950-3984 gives 3.68 AA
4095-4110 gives 1.75 AA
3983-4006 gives -2.94 AA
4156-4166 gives -0.51 AA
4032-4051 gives -2.46 AA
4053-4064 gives -0.87 AA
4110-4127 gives 0.15 AA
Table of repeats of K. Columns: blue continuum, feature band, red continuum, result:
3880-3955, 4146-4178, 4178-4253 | -2.1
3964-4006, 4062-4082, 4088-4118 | -2.8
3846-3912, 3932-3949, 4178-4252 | 0.5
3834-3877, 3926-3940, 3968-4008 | 0.8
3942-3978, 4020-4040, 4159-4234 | -3.1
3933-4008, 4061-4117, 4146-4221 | 1.8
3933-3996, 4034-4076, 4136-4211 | -4.3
